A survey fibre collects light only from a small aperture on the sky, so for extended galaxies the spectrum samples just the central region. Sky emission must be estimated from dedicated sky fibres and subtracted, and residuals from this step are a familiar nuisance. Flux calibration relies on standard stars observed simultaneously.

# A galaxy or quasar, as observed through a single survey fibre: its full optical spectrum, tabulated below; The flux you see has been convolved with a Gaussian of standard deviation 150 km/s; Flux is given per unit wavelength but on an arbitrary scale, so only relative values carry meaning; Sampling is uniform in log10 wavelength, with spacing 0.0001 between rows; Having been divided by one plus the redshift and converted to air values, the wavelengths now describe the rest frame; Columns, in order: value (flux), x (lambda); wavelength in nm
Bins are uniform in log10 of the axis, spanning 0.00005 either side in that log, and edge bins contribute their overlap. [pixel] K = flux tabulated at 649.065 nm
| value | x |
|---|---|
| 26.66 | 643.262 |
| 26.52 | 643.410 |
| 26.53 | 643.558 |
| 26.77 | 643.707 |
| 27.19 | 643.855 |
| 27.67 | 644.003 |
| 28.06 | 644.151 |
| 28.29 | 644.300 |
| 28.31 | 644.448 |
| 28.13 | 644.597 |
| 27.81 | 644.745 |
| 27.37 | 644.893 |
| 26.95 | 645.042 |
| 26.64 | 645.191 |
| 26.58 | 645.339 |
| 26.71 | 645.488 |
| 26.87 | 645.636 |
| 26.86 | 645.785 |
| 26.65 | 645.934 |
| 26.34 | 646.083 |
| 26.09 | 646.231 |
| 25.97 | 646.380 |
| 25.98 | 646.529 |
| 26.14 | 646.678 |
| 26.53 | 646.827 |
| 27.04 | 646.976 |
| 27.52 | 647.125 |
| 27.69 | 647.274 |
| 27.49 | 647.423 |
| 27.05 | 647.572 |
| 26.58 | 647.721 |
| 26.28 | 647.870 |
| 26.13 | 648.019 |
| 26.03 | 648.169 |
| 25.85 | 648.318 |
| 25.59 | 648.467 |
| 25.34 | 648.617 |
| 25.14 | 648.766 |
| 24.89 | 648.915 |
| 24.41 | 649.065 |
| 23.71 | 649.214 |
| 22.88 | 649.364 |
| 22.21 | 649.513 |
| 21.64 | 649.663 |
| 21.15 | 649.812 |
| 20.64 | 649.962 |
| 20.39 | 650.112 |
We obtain 24.41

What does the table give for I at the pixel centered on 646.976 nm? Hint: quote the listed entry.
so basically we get 27.04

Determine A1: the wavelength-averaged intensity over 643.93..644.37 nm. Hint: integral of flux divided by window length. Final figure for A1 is 28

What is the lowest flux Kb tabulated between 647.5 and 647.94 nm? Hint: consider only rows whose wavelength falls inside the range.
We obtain 26.28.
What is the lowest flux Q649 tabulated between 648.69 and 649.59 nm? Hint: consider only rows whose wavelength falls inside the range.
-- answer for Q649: 22.21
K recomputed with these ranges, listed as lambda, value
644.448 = 28.31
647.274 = 27.69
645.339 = 26.58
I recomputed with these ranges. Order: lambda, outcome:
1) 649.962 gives 20.64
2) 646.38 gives 25.97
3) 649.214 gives 23.71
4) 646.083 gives 26.34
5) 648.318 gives 25.85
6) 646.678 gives 26.14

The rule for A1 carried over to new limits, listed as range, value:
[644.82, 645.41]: 26.9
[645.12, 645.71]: 26.7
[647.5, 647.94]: 26.7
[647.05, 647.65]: 27.4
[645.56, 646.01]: 26.8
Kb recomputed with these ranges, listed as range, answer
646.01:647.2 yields 25.97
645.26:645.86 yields 26.58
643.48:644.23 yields 26.53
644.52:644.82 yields 27.81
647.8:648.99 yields 24.89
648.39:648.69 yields 25.34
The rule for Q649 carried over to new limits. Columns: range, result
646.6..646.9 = 26.14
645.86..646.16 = 26.34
